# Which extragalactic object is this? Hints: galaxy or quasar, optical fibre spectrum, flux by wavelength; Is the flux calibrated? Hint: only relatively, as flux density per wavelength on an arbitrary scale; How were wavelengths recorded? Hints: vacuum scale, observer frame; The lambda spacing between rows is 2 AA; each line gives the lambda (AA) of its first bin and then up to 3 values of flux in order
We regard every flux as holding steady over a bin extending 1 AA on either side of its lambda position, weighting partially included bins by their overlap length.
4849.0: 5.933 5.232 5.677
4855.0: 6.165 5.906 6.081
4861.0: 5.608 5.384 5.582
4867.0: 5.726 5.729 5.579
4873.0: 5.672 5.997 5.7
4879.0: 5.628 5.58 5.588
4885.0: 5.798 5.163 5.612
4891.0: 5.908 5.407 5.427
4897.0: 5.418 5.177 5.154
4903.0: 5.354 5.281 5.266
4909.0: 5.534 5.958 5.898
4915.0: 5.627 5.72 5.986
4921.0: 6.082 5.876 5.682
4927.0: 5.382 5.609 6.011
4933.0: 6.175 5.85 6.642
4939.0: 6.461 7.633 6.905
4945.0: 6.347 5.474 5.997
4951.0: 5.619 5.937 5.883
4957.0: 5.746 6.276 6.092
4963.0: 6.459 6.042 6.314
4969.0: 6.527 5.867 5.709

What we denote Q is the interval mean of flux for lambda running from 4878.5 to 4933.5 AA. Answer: 5.61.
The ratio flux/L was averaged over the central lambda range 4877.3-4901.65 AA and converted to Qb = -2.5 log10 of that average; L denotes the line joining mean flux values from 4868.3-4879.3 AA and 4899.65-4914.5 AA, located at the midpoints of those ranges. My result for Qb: 0.02 mag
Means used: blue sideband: 5.72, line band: 5.5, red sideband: 5.49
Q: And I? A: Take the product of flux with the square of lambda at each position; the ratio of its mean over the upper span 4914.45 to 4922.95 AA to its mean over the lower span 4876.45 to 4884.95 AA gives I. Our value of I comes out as 1.1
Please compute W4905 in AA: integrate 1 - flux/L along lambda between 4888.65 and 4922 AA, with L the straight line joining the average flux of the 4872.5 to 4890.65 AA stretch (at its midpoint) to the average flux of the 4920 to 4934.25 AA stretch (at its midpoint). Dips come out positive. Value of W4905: 1.0 AA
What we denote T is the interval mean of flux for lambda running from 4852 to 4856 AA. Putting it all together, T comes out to 5.92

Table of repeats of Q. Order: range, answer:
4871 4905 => 5.53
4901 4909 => 5.31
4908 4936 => 5.81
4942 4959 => 6.01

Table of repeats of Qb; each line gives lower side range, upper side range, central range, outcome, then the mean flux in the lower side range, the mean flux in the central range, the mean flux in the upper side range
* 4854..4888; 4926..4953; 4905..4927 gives 0.051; 5.7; 5.72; 6.15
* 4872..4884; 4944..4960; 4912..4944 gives -0.046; 5.69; 6.1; 5.91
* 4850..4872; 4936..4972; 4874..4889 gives 0.034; 5.7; 5.63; 6.23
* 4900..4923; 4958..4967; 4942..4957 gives 0.013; 5.63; 6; 6.23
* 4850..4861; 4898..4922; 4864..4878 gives 0.004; 5.79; 5.71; 5.59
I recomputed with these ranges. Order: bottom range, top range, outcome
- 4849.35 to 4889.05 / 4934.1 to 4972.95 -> 1.13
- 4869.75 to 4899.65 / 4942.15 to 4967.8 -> 1.12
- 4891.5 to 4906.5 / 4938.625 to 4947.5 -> 1.27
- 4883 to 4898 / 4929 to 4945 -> 1.19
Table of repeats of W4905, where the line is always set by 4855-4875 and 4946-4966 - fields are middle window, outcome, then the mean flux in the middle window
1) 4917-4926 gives 0.0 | 5.89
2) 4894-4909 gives 1.3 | 5.31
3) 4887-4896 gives 0.4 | 5.54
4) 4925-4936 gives 0.2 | 5.79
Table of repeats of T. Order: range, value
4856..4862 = 5.86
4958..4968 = 6.24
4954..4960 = 5.97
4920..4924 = 5.98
